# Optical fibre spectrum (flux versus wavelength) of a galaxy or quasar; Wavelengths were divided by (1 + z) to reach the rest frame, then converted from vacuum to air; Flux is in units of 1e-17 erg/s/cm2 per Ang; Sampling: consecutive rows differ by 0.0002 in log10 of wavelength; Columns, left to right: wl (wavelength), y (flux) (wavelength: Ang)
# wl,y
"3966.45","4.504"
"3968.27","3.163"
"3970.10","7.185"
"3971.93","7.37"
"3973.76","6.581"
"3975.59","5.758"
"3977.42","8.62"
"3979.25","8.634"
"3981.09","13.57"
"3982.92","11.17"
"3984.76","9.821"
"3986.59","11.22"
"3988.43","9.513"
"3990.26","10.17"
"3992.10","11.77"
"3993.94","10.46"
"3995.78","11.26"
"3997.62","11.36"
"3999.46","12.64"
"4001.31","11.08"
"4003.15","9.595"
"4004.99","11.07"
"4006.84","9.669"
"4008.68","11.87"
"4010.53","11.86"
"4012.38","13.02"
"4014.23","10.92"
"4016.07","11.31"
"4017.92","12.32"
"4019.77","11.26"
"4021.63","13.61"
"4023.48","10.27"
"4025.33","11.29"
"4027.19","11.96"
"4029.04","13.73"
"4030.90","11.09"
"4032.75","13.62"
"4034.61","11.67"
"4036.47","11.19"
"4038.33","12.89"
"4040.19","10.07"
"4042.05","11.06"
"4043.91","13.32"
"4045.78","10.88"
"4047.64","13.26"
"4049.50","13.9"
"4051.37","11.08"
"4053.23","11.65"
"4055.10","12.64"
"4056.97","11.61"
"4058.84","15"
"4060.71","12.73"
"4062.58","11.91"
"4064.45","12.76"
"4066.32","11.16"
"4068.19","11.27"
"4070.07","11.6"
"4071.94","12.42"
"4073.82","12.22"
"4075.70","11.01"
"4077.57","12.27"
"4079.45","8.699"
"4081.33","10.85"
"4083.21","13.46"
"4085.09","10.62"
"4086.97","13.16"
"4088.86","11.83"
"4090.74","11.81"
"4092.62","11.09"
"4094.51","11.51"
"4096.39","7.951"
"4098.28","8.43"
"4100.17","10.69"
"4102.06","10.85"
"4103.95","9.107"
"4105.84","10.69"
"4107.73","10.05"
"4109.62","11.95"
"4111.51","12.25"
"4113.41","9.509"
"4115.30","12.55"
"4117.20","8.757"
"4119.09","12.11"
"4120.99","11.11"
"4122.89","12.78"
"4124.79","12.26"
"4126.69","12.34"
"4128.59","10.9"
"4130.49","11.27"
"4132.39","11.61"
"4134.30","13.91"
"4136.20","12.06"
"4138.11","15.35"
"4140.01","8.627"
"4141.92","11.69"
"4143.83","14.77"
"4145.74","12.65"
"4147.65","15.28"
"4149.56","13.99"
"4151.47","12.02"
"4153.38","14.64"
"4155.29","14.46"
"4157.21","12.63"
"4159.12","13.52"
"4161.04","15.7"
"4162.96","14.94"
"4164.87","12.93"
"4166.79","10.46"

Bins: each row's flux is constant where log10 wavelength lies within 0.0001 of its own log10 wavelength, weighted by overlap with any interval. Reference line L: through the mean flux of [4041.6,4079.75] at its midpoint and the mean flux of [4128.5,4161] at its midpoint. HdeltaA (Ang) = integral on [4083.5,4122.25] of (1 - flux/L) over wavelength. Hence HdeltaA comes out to 5.2 Ang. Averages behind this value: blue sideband 12.1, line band 10.9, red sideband 13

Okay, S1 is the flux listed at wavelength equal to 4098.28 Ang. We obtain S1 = 8.43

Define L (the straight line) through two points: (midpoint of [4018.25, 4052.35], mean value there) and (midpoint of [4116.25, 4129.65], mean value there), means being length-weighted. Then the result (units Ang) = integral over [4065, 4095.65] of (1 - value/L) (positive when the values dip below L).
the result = 0.5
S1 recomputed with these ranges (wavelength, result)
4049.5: 13.9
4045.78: 10.88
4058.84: 15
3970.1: 7.185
